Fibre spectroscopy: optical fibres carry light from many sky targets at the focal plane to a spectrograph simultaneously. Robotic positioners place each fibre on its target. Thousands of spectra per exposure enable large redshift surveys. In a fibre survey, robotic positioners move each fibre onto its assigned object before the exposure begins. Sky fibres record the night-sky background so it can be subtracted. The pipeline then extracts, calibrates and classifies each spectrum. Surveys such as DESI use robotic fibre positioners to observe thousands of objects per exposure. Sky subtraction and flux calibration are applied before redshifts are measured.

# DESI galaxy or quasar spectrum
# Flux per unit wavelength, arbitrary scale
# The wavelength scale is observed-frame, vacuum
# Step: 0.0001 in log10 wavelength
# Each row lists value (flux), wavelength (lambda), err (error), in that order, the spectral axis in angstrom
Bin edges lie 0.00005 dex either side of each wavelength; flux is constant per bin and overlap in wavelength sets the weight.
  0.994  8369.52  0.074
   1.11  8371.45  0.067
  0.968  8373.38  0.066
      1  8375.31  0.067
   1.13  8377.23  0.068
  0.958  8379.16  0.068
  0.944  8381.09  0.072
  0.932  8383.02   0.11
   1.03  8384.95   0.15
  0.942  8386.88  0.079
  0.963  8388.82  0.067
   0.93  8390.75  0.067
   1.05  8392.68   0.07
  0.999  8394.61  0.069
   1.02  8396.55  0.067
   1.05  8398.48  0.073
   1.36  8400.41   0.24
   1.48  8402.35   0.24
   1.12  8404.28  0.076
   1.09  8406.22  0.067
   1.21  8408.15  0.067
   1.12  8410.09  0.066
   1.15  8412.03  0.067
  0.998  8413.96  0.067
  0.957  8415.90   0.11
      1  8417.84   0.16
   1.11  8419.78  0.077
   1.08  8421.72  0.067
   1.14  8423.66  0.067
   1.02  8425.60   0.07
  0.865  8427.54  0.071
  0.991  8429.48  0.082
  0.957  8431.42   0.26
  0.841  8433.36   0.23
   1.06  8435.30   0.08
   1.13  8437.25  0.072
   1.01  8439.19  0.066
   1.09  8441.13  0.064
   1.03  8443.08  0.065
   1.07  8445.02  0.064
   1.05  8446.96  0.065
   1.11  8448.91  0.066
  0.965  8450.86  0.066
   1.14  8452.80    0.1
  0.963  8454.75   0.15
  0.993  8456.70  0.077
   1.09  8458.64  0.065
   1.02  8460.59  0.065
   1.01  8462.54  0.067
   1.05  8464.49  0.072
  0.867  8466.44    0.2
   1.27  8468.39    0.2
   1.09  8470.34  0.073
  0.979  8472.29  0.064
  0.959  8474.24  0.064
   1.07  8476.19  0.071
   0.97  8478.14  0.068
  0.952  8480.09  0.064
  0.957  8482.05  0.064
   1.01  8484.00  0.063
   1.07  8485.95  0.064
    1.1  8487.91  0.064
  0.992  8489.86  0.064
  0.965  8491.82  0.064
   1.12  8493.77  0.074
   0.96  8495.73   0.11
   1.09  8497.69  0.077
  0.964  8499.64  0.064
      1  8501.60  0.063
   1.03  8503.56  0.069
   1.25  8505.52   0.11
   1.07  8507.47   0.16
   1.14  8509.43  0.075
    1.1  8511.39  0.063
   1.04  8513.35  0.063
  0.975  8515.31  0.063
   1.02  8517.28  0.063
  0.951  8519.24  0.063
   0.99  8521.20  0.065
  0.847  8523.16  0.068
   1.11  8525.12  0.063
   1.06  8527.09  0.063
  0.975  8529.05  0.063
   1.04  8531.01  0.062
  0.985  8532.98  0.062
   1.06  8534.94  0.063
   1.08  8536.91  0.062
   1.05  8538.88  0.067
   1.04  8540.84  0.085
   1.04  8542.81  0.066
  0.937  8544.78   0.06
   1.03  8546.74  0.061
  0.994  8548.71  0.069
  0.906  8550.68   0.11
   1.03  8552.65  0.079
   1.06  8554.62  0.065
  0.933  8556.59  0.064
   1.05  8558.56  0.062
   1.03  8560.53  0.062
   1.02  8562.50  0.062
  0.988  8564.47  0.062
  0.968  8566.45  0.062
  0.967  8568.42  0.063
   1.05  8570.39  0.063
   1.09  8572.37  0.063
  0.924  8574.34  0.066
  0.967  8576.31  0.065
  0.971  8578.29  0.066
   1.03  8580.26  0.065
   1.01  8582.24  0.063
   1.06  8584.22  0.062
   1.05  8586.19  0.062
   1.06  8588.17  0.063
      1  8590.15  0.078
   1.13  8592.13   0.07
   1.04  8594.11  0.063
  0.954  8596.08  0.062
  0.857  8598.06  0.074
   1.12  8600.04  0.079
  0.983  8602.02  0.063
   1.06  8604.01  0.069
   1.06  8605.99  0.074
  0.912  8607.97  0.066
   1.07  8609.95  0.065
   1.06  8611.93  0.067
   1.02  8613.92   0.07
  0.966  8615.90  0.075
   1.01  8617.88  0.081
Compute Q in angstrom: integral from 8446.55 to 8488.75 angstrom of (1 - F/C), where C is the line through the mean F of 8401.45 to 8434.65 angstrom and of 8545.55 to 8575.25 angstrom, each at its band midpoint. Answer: 0.52 angstrom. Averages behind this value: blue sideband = 1.07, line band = 1.03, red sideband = 1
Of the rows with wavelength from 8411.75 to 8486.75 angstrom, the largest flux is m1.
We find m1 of 1.27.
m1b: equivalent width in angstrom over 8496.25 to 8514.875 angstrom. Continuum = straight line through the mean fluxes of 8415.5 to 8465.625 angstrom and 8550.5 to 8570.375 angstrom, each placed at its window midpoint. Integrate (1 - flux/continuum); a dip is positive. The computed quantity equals -1.0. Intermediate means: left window 1.03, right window 1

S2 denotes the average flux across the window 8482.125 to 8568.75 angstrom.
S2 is 1.02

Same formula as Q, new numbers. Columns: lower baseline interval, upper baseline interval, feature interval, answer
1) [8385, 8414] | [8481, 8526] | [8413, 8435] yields 1.7 angstrom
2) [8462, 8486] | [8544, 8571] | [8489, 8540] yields -1.3 angstrom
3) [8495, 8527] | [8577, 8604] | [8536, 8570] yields 0.7 angstrom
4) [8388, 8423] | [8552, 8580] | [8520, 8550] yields 0.2 angstrom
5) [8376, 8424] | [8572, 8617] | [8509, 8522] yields 0.1 angstrom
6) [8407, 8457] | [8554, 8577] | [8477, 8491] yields 0.3 angstrom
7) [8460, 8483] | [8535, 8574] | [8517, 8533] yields 0.3 angstrom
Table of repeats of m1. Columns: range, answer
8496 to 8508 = 1.25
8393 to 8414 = 1.48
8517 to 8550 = 1.11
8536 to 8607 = 1.13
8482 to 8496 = 1.12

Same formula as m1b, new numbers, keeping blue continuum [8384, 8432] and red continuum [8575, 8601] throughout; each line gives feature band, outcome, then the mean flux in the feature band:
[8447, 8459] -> 0.14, 1.04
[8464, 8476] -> 0.14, 1.04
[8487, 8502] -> 0.27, 1.02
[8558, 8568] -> 0.17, 1.01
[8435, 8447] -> -0.08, 1.06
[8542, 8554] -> 0.44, 0.991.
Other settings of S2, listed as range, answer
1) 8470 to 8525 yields 1.02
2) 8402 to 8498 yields 1.04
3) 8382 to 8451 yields 1.05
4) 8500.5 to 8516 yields 1.08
